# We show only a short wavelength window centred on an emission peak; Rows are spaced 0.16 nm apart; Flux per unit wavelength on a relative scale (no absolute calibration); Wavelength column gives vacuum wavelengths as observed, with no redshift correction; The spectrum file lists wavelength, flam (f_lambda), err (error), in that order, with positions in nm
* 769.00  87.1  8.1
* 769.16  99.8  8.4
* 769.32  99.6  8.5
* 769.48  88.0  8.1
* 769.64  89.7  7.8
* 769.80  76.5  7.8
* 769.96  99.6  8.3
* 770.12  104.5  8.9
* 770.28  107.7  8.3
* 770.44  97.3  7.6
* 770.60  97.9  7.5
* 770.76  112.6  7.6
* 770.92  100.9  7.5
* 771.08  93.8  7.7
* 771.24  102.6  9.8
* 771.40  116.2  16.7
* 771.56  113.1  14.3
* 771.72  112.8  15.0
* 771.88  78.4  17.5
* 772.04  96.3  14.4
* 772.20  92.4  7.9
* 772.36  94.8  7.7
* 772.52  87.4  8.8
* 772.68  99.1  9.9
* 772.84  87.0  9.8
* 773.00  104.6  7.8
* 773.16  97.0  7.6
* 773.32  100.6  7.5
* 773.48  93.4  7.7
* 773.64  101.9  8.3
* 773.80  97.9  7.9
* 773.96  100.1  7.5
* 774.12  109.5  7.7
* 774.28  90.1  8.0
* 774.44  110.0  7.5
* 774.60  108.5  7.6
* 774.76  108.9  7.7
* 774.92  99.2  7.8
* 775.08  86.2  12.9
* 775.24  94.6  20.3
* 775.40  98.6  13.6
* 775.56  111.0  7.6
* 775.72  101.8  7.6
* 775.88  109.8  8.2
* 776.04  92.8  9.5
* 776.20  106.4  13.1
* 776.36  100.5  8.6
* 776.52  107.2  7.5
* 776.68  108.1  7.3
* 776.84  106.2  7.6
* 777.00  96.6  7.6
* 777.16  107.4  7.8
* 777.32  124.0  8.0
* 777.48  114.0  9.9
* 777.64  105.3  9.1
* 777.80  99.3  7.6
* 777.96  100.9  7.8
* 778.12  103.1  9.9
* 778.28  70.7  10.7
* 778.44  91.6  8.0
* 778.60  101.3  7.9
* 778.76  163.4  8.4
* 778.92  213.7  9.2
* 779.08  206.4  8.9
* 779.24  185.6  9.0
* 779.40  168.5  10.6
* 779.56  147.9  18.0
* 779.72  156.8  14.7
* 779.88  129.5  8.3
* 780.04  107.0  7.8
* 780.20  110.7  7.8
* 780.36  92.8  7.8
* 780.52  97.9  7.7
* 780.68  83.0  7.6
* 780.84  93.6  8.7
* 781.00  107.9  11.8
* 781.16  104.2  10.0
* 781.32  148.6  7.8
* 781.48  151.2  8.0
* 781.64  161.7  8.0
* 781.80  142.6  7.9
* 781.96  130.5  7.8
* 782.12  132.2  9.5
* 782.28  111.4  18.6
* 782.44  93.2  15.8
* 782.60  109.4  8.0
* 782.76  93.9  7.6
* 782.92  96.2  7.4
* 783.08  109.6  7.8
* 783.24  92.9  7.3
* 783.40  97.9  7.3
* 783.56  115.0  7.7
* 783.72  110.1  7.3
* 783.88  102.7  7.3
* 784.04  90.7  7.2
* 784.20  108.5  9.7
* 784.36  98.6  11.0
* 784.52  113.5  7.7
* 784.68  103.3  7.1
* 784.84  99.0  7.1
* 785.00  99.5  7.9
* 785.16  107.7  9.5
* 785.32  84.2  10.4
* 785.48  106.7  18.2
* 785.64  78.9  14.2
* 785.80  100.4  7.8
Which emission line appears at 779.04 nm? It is H-alpha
